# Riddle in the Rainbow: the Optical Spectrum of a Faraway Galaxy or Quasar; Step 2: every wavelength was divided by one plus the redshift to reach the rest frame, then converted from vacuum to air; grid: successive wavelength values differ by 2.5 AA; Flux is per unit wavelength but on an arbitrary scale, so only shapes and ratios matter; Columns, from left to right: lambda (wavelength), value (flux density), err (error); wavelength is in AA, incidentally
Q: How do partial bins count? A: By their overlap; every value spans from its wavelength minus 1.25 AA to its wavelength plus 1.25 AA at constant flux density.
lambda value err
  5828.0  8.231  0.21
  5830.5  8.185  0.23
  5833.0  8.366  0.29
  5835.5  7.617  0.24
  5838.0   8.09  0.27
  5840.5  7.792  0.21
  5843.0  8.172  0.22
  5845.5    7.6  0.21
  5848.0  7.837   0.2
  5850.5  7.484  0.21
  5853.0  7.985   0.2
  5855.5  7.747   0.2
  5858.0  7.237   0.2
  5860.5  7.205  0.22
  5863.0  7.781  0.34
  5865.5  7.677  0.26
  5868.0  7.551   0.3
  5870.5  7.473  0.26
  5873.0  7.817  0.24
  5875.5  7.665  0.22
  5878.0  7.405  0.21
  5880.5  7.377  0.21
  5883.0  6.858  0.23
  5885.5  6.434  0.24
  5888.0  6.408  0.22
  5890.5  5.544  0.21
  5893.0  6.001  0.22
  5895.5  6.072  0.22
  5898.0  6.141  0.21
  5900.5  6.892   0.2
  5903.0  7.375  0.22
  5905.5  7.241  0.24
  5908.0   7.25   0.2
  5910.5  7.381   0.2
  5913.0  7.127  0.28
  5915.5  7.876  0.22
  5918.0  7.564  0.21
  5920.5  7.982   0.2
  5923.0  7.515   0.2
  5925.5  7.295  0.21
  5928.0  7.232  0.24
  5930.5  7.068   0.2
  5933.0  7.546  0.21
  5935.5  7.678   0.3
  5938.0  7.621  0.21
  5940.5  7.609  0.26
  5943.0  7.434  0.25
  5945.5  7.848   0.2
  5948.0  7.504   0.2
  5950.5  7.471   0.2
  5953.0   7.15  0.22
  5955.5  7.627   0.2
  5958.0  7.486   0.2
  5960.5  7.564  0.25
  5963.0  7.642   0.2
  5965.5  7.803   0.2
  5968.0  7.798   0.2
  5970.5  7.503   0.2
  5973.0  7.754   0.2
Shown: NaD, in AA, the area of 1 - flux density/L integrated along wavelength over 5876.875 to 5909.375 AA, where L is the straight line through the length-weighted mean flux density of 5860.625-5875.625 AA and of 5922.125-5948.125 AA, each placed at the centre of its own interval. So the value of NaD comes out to 3.8 AA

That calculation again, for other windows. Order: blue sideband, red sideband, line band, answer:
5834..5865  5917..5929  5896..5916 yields 1.3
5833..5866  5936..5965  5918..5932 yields 0.3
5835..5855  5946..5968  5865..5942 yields 5.1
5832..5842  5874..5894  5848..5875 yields -1.1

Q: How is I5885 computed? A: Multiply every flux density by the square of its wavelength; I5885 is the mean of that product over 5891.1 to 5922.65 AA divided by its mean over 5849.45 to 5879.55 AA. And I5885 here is 0.94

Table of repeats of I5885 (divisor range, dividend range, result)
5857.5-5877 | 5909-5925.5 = 1.02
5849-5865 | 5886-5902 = 0.83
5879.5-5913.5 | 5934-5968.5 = 1.15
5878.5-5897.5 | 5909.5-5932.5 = 1.17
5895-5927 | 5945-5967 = 1.06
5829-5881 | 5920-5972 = 1.01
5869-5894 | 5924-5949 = 1.10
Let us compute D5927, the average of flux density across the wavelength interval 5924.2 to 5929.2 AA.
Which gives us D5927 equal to 7.27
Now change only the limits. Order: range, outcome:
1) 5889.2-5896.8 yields 5.88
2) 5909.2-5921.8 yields 7.58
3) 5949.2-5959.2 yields 7.43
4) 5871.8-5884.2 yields 7.43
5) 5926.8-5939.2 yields 7.43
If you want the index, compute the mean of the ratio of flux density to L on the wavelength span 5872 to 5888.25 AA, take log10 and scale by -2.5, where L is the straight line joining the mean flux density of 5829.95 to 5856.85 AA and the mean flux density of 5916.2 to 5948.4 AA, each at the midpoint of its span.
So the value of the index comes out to 0.08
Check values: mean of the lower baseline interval 7.89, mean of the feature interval 7.17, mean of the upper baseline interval 7.54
